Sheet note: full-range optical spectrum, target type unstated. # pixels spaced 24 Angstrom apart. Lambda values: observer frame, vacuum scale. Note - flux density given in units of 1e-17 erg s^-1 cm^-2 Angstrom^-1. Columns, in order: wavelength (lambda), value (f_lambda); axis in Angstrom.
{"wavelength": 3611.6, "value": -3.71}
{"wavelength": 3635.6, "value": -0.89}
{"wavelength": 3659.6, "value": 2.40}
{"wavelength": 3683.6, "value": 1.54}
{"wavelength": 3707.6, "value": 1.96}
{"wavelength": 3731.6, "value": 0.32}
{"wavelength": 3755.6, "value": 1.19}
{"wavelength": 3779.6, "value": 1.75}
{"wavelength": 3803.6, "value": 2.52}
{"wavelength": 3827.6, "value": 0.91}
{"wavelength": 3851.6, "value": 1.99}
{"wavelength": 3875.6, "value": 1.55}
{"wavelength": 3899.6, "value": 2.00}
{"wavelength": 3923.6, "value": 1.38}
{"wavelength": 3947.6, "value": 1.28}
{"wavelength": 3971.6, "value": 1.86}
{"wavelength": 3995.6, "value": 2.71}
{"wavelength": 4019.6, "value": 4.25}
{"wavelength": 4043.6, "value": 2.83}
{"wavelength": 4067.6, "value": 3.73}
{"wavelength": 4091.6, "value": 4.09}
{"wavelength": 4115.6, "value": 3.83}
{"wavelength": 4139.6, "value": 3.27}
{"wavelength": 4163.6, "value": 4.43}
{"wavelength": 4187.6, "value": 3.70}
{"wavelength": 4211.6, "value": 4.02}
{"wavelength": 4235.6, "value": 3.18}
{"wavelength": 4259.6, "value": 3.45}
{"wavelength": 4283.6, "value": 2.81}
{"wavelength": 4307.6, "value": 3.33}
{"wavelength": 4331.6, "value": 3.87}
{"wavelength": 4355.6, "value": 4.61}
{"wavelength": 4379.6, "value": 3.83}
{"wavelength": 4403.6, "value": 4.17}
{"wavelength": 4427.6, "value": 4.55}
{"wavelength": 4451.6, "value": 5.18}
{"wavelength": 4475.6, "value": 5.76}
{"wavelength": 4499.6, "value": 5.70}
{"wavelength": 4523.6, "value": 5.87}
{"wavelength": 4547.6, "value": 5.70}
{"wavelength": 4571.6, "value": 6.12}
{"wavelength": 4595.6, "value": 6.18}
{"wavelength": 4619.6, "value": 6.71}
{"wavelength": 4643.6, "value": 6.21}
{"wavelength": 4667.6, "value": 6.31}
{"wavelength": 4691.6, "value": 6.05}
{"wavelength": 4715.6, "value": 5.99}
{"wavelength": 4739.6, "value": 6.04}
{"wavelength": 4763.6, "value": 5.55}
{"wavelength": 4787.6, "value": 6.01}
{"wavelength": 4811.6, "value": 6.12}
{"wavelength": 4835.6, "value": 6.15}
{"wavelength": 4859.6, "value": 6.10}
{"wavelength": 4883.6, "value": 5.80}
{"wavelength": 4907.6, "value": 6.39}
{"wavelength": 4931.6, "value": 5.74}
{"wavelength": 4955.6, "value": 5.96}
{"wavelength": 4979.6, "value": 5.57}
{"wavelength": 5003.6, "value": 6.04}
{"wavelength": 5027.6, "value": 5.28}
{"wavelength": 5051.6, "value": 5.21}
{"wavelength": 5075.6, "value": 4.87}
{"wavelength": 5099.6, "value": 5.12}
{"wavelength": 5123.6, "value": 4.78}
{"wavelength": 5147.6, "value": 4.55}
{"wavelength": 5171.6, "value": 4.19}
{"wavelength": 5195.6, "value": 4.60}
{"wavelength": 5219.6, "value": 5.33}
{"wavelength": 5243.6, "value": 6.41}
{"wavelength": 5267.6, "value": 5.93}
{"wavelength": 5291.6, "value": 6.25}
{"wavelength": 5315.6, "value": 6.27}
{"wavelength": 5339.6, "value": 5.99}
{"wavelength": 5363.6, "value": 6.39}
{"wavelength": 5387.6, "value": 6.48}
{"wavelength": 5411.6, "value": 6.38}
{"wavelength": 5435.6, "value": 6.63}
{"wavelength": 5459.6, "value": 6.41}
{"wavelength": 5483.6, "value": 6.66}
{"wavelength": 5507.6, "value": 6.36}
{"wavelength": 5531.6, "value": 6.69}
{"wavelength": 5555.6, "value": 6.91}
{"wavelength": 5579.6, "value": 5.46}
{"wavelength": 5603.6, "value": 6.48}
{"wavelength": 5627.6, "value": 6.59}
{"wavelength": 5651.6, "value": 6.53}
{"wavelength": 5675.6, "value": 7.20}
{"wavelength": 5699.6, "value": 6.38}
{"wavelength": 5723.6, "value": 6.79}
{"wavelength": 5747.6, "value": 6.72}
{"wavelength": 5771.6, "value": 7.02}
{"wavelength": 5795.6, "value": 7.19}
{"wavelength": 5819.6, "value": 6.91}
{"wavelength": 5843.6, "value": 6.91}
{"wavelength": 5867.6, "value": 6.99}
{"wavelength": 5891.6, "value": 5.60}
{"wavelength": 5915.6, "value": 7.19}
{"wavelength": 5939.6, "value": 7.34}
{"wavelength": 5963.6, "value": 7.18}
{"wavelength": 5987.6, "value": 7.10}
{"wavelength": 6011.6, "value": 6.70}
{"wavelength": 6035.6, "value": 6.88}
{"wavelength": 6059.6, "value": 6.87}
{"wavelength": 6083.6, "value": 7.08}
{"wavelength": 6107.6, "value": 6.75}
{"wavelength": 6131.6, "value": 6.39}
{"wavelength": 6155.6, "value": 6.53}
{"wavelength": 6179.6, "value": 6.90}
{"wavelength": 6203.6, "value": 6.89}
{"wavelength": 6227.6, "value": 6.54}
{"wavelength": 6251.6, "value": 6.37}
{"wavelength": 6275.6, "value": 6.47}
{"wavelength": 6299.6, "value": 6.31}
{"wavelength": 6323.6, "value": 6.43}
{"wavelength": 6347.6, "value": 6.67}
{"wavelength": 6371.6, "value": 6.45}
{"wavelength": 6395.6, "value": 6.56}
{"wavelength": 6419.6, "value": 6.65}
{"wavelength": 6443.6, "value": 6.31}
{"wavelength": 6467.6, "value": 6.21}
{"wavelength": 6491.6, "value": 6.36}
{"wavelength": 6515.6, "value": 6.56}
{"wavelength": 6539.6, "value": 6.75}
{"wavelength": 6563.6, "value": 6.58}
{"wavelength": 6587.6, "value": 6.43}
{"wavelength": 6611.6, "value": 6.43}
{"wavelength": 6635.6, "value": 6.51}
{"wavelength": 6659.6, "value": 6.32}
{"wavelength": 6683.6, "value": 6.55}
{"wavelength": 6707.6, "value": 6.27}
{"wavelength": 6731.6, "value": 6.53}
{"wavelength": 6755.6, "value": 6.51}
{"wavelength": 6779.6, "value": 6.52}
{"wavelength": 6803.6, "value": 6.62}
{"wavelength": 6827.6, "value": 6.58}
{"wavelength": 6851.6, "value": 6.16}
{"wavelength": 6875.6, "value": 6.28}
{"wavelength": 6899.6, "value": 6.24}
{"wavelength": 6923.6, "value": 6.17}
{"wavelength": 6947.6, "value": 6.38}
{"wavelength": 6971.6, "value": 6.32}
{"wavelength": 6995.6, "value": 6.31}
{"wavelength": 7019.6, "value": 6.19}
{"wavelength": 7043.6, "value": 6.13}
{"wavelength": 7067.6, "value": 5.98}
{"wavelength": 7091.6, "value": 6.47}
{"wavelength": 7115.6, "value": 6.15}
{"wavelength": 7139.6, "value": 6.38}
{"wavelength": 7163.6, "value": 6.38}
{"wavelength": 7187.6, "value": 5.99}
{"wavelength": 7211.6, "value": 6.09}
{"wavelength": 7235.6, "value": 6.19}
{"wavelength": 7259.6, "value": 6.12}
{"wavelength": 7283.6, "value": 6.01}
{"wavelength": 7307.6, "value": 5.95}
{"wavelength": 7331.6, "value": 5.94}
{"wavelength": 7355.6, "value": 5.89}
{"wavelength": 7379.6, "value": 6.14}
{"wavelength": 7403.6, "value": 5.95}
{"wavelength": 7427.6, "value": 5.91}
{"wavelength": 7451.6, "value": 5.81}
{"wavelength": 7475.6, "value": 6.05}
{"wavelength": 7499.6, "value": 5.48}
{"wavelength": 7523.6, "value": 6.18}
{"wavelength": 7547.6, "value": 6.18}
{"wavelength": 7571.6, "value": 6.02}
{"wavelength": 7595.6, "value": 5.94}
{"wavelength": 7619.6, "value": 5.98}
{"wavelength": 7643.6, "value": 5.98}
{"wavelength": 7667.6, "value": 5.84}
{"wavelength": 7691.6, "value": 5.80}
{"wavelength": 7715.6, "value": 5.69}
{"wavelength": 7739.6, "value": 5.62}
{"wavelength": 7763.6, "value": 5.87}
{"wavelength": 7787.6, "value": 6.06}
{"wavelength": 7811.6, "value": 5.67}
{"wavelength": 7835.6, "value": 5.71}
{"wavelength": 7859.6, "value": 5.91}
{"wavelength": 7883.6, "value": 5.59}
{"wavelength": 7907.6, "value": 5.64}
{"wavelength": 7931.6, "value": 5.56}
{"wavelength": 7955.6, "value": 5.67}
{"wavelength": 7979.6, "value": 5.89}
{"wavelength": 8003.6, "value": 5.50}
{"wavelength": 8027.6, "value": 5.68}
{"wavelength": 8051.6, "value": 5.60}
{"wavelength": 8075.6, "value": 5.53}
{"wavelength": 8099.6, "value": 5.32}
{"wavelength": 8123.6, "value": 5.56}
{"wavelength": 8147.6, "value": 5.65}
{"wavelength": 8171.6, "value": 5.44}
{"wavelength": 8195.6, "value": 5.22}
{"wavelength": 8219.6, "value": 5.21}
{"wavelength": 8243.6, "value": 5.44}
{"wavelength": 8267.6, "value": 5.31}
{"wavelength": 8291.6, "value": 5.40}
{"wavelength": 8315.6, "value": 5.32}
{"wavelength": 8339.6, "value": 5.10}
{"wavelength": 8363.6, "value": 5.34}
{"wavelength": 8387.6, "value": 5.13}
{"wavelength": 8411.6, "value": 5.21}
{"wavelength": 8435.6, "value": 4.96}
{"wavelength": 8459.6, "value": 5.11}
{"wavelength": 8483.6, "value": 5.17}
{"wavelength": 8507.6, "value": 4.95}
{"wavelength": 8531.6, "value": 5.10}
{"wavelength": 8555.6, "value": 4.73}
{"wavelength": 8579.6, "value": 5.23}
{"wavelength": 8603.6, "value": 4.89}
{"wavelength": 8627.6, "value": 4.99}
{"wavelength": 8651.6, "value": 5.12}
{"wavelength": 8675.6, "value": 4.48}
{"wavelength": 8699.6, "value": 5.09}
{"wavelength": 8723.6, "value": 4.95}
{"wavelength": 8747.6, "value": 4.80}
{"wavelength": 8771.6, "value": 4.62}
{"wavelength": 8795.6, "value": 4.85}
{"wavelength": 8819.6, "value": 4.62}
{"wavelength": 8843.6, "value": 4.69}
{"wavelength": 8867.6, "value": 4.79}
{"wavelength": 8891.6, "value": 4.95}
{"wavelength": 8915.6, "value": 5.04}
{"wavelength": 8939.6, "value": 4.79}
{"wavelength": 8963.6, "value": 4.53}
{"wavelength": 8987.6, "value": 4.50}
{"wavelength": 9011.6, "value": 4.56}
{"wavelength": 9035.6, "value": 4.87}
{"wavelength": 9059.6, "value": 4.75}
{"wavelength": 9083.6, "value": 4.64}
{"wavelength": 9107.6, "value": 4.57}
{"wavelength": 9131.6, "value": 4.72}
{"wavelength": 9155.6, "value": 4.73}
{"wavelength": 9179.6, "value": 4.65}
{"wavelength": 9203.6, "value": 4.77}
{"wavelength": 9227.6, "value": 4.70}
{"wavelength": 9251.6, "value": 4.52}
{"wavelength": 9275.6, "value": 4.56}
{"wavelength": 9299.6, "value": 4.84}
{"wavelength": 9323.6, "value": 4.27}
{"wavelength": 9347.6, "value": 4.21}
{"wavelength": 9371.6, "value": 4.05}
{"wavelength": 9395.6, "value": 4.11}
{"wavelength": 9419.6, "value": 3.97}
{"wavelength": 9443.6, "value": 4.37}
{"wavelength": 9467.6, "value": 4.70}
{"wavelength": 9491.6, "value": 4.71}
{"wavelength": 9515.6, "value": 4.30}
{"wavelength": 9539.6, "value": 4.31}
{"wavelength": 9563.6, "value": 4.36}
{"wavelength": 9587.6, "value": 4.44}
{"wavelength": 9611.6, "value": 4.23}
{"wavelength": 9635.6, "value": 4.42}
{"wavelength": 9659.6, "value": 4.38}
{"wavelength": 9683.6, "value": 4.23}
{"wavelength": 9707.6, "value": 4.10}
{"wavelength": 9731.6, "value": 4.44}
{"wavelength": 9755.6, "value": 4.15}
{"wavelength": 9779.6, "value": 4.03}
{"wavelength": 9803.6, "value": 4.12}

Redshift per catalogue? 0.00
